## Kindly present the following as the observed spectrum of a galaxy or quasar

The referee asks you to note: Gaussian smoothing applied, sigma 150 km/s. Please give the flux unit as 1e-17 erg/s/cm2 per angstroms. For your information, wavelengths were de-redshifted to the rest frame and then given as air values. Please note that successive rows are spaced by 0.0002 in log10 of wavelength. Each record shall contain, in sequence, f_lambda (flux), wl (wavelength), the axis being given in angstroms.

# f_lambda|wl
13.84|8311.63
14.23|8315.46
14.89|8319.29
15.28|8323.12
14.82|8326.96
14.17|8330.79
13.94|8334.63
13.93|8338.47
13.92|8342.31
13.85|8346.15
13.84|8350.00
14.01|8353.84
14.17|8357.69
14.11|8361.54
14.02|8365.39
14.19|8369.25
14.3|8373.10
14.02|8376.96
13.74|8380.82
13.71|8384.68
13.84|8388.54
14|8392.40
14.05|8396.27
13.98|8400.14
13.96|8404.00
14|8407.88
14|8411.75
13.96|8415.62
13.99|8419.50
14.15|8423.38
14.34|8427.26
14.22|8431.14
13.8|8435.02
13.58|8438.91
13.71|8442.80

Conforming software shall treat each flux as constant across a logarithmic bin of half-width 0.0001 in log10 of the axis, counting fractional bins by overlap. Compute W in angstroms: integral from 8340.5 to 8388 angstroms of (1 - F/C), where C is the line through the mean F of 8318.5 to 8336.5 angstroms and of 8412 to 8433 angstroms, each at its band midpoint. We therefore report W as 1.4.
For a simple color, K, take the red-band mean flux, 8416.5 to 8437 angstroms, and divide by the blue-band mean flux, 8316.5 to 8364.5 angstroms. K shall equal 1.0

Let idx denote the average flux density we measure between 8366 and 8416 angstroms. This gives 14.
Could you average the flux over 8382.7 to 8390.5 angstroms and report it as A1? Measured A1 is 13.8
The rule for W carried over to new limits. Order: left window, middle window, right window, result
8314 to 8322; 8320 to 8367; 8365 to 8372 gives 0.68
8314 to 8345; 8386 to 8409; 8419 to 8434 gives 0.44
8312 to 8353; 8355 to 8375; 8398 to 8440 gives 0.02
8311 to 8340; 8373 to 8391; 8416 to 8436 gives 0.45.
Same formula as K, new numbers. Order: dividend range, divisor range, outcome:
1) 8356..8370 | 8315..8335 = 0.96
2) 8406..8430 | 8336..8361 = 1.01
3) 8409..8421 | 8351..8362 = 0.99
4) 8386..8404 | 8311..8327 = 0.95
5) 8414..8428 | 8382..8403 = 1.01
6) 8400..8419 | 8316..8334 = 0.95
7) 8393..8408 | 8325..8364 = 0.99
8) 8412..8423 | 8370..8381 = 0.99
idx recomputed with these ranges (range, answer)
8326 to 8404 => 14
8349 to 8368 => 14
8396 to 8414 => 14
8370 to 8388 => 14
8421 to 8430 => 14.2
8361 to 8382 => 14.1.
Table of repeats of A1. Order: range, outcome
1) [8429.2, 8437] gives 14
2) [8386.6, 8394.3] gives 13.9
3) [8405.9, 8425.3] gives 14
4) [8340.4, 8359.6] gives 14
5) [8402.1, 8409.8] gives 14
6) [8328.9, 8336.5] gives 14.1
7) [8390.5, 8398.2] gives 14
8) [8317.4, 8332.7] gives 14.8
